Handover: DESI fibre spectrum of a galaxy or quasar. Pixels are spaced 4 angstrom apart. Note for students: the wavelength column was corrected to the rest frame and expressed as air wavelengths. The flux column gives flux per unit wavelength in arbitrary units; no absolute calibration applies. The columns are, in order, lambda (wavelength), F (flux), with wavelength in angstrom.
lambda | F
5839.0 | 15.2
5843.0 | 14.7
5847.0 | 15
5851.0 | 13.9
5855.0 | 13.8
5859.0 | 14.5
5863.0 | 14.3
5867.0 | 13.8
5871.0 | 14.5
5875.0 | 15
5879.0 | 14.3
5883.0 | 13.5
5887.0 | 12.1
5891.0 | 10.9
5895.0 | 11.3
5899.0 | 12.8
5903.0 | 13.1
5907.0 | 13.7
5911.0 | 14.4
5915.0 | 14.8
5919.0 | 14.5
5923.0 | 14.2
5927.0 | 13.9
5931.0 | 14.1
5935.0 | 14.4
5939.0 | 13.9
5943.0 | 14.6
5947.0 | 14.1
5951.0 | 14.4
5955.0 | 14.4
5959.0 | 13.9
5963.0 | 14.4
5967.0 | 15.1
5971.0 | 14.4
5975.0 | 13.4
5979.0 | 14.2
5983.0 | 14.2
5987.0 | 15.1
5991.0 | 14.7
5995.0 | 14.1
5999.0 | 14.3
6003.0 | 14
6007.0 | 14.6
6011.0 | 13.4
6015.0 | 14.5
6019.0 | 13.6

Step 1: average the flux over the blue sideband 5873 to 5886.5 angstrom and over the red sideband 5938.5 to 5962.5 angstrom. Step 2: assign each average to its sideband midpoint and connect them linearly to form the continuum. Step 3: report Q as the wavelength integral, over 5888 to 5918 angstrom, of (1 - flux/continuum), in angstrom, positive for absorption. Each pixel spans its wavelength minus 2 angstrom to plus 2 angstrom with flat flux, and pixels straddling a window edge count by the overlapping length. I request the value 2.30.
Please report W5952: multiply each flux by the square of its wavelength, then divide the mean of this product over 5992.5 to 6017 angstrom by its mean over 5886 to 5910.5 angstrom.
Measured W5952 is 1.18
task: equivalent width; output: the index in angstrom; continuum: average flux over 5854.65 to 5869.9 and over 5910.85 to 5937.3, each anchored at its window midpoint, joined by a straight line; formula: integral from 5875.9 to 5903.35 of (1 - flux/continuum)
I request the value 3.1 angstrom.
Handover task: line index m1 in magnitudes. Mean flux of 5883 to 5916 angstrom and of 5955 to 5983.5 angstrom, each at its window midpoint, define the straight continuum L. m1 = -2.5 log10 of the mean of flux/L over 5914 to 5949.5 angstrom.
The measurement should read -0.06 mag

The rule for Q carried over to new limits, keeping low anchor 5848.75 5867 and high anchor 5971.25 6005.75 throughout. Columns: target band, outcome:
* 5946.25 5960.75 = 0.01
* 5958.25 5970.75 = -0.24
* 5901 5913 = 0.36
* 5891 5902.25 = 1.74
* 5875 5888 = 0.44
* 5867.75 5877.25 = -0.33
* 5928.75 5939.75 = 0.03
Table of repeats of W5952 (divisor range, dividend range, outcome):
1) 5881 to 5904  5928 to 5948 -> 1.18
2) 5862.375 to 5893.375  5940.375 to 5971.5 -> 1.10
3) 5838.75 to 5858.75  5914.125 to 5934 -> 1.01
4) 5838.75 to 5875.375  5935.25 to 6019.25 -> 1.03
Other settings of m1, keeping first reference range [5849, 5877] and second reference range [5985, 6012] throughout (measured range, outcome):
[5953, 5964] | 0.008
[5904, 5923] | 0.002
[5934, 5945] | 0.001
